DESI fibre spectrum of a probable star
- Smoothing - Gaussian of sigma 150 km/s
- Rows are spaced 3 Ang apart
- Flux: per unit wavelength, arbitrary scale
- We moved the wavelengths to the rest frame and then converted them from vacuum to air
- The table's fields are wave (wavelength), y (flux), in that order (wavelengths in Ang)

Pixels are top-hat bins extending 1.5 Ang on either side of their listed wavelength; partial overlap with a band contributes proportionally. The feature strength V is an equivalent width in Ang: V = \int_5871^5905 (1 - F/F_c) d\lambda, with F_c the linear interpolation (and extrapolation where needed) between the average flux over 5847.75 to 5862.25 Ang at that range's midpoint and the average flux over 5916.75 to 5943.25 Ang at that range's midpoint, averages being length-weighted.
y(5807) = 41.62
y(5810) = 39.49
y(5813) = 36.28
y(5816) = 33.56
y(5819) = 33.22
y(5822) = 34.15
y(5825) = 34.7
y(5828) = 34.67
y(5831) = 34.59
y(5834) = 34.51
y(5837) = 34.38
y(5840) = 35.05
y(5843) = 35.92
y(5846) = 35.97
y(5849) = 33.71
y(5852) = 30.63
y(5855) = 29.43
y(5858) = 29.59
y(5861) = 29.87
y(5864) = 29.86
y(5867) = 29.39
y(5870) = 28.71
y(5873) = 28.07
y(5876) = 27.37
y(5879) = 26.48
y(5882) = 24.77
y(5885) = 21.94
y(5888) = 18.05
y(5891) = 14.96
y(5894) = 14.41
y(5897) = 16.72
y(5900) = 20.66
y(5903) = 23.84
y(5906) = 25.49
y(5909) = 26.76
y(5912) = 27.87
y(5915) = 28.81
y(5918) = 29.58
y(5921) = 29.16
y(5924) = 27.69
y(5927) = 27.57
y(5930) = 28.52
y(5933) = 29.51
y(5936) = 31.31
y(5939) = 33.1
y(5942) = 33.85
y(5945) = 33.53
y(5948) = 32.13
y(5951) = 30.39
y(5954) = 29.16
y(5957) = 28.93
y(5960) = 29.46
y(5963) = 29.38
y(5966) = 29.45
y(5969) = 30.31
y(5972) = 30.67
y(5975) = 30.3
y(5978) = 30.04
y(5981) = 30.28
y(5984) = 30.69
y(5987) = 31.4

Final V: 9.7 Ang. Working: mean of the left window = 30.6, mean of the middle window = 21.7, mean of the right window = 30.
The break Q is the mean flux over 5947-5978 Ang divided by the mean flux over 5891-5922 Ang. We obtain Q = 1.26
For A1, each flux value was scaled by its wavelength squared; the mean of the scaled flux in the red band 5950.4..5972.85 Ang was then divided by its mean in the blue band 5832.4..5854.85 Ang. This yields 0.91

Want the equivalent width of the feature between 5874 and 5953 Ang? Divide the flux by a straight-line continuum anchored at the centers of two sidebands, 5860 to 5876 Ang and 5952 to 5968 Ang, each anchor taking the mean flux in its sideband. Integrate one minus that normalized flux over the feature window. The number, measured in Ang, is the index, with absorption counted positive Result 7.6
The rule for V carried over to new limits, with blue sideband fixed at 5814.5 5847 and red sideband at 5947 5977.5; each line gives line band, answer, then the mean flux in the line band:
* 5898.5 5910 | 2.8 Ang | 24.1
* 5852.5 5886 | 5.4 Ang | 27.9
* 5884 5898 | 6.6 Ang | 17.1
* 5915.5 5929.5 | 1.3 Ang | 28.5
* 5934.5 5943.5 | -0.6 Ang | 32.8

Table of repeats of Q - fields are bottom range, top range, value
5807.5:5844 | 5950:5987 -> 0.85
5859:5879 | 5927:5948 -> 1.09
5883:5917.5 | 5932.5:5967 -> 1.40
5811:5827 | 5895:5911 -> 0.65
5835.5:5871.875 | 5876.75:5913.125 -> 0.69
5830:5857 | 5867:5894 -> 0.70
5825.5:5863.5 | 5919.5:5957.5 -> 0.92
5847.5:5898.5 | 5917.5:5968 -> 1.18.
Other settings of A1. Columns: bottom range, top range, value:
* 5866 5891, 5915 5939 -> 1.20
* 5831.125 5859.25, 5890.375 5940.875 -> 0.80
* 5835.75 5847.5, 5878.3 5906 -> 0.58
